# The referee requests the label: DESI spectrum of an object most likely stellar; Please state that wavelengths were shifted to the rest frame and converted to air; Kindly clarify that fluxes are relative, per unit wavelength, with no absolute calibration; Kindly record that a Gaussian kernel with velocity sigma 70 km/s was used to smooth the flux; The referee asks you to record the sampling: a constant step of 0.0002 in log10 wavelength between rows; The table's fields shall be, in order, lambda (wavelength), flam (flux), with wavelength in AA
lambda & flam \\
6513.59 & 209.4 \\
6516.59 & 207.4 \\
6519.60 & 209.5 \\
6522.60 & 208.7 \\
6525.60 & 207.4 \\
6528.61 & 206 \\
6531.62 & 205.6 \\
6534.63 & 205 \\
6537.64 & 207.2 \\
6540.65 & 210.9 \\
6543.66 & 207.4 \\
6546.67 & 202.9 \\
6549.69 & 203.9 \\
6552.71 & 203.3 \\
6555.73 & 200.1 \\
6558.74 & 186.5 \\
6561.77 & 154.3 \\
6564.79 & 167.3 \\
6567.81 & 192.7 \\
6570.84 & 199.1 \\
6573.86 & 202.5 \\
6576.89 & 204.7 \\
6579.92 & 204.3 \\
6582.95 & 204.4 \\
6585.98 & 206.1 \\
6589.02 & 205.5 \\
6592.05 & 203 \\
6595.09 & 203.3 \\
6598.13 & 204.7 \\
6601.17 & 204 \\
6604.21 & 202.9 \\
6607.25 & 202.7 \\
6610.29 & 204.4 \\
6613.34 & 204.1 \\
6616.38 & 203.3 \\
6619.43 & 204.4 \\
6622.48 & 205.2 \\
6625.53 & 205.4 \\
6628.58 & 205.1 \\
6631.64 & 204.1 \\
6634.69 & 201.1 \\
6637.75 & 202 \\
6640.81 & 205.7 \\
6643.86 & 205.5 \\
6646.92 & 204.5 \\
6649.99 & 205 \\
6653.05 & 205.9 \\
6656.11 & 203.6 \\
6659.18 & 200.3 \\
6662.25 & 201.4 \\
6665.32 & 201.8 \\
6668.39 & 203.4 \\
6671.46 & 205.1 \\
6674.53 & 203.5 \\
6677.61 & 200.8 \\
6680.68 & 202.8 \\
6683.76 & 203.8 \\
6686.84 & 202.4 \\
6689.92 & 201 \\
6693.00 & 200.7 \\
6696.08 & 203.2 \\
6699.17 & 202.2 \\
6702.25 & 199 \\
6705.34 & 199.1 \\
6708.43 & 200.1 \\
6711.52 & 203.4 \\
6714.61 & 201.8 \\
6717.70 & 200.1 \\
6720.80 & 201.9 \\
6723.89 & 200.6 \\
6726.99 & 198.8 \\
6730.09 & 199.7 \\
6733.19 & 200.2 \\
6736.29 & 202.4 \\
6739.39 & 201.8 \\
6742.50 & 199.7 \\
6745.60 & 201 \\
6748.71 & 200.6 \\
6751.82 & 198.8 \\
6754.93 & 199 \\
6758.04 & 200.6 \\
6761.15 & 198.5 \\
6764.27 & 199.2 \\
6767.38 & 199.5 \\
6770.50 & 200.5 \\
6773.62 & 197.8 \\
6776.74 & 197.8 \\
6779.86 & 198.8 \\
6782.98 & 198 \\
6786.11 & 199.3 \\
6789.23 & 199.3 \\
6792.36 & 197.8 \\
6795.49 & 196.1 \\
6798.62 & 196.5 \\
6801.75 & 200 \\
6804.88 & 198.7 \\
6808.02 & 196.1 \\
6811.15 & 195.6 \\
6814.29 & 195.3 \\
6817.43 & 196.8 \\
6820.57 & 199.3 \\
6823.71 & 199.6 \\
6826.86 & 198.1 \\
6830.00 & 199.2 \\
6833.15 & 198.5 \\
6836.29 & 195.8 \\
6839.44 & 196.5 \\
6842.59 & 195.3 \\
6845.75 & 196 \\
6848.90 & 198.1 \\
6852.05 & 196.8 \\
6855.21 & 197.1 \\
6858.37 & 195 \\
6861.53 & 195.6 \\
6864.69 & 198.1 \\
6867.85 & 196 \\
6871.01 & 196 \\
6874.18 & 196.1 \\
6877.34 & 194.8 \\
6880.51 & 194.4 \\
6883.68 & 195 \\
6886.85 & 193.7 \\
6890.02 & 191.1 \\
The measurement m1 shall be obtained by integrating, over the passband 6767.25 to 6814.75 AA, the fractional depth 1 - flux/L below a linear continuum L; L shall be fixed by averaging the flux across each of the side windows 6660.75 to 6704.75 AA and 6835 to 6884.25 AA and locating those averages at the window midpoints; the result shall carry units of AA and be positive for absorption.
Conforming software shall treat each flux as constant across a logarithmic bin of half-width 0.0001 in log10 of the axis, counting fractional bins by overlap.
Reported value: 0.1 AA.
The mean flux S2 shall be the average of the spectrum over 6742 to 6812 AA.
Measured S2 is 199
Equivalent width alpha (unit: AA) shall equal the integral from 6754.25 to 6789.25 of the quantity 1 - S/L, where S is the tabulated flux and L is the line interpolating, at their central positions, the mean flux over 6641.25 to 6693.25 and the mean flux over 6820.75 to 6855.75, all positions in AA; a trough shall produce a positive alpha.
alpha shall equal 0.1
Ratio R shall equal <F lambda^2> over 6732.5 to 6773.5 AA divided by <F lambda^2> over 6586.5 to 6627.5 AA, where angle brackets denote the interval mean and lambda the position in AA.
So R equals 1.02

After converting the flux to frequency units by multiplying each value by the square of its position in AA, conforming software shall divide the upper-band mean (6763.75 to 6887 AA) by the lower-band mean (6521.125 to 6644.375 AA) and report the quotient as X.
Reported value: 1.05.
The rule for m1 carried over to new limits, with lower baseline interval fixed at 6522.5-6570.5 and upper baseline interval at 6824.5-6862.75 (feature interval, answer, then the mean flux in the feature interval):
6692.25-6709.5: -0.3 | 201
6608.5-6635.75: -0.9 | 204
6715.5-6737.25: -0.4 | 201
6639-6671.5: -1.0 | 204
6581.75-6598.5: -0.6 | 204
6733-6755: -0.4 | 201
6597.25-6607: -0.3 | 204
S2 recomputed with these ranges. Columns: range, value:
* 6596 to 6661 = 204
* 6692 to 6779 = 200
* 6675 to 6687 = 202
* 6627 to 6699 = 203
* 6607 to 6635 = 204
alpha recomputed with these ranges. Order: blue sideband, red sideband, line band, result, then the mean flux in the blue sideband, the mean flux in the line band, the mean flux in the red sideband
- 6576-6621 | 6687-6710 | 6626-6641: 0.0 AA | 204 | 203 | 201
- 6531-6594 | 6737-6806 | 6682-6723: -0.5 AA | 199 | 201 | 199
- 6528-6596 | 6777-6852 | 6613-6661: -1.3 AA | 199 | 204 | 198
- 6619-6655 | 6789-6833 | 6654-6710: 0.2 AA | 204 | 202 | 198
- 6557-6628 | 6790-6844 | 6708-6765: -0.7 AA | 199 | 200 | 197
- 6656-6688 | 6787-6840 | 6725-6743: 0.0 AA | 203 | 200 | 198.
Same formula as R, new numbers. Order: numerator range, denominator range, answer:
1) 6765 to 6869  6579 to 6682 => 1.02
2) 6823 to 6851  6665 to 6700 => 1.02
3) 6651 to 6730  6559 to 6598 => 1.07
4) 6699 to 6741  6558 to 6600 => 1.07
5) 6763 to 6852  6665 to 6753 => 1.01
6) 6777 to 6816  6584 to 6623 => 1.03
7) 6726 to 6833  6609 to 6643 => 1.02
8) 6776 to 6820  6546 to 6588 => 1.09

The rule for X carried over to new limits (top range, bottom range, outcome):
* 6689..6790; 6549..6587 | 1.08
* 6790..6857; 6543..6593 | 1.08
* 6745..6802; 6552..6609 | 1.07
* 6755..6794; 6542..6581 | 1.09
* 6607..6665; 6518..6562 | 1.04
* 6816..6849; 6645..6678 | 1.02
